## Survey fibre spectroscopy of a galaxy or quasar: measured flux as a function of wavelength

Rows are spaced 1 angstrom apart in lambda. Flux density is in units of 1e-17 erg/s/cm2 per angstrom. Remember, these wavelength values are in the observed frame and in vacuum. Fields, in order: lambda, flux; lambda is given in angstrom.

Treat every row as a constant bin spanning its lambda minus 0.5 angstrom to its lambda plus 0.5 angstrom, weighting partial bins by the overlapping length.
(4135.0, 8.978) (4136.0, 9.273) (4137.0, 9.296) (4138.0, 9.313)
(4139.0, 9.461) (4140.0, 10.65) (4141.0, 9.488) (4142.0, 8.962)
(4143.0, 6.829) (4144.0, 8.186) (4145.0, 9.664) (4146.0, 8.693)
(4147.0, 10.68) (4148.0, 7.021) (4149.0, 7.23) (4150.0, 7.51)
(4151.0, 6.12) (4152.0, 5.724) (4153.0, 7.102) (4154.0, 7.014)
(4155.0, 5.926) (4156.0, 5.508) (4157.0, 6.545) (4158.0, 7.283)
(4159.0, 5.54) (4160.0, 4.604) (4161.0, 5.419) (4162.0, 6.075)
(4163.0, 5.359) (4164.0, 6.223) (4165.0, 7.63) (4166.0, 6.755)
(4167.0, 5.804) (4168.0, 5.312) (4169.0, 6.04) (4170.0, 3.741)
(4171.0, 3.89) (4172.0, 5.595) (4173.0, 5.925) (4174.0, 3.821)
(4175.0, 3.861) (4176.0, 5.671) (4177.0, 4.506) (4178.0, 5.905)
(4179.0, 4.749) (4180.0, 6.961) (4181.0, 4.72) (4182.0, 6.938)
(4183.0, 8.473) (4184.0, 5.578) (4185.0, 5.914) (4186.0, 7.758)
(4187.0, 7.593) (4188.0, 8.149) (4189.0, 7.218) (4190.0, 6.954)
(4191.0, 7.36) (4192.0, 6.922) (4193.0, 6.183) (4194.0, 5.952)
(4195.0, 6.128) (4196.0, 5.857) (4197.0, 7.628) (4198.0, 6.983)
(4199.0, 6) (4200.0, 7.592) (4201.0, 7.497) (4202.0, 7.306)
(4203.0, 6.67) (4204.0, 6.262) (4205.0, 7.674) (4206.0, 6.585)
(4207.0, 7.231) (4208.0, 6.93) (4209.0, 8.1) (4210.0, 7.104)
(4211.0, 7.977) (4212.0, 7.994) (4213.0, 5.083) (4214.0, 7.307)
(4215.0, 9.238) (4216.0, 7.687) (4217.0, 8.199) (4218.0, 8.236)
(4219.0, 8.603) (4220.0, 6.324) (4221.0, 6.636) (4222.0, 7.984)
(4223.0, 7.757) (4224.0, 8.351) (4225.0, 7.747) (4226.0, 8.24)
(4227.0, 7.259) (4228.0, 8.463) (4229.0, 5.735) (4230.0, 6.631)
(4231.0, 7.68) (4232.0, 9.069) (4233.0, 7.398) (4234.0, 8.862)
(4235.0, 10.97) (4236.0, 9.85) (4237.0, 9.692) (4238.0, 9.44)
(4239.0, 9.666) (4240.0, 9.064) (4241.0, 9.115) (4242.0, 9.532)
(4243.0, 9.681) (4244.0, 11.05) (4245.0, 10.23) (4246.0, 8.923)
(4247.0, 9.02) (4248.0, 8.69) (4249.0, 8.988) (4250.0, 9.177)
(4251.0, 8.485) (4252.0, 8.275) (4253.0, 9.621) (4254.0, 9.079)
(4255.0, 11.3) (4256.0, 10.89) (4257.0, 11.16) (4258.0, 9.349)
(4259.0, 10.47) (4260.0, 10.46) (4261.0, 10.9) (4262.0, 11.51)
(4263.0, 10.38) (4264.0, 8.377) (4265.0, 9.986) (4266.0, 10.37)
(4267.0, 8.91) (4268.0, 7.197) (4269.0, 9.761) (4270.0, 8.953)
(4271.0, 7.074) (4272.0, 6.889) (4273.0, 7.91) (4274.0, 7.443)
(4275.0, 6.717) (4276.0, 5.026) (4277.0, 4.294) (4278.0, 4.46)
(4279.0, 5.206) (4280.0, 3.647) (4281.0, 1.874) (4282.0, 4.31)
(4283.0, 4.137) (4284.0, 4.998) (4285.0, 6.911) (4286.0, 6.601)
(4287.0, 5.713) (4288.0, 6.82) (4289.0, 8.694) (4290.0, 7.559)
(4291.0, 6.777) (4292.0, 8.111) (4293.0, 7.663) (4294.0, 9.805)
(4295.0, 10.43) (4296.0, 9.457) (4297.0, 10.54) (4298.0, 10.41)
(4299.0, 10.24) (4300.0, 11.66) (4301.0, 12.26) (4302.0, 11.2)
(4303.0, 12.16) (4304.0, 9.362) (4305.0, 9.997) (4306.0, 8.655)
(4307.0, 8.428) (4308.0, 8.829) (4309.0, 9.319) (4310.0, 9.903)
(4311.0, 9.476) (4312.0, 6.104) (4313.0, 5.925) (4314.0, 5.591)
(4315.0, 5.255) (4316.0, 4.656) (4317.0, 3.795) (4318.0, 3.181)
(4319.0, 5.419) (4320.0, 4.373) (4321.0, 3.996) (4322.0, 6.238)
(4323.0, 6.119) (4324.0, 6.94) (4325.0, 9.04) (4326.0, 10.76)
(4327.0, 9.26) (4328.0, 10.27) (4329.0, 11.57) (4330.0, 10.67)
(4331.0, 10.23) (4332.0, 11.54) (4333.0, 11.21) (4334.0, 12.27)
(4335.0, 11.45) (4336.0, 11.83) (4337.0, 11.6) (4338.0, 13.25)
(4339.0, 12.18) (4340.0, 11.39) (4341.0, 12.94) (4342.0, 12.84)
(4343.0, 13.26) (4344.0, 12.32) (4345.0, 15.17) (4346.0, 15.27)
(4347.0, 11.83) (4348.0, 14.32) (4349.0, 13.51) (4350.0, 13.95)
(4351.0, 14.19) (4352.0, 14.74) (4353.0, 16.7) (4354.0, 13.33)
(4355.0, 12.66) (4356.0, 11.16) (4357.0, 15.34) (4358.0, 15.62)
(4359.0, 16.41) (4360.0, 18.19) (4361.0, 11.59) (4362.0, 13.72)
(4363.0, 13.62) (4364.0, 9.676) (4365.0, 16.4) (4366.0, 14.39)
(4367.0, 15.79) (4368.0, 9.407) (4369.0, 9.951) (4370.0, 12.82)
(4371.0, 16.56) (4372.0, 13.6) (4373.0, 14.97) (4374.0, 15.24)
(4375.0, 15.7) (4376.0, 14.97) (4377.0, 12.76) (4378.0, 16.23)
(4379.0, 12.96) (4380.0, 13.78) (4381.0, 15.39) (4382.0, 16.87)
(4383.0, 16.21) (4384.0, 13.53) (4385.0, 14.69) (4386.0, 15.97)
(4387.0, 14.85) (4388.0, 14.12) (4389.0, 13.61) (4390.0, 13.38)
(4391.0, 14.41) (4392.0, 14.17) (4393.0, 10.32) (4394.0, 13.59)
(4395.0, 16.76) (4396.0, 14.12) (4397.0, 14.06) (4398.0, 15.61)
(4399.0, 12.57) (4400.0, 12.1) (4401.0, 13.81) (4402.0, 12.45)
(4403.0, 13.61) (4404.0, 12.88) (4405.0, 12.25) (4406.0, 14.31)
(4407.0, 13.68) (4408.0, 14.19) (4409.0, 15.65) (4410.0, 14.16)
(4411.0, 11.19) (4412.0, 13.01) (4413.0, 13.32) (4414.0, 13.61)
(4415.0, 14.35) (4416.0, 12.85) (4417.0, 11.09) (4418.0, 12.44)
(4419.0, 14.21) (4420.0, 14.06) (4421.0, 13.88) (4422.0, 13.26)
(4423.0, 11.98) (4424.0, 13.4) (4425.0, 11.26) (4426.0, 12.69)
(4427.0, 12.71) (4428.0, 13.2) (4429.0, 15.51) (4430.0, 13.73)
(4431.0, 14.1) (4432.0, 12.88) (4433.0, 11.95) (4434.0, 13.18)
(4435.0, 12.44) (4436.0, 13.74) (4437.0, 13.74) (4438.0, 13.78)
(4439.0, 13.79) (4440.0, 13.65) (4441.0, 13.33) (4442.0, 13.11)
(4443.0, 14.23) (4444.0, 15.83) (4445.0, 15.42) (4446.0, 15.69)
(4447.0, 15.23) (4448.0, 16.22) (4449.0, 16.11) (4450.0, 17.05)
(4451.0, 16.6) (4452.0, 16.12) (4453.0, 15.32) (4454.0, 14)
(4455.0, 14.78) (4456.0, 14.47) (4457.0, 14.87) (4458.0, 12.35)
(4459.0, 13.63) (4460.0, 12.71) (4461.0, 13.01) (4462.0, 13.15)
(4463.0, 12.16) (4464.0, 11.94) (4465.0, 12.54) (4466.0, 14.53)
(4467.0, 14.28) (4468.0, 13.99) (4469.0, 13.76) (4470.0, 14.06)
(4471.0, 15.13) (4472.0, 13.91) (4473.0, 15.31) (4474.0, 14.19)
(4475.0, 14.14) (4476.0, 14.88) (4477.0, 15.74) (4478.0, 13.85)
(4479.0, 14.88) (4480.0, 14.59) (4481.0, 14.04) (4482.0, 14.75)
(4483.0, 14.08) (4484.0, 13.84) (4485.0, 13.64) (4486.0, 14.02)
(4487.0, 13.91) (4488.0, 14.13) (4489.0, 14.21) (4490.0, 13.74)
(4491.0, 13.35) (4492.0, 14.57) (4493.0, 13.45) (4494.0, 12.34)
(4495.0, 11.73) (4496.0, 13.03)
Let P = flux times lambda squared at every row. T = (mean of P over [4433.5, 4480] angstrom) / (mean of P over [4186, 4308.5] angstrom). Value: 1.9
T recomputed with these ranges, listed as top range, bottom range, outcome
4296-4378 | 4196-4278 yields 1.42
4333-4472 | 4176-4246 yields 1.99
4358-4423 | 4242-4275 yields 1.58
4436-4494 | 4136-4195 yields 2.44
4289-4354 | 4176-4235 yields 1.48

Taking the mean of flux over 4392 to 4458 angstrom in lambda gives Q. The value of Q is 13.8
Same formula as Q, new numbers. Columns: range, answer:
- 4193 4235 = 7.39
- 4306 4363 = 10.7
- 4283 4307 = 8.85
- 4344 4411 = 14.1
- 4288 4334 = 8.54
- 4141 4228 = 6.81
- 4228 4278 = 8.91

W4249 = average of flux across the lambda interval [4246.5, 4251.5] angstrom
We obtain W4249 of 8.87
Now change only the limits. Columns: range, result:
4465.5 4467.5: 14.4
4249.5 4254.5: 8.93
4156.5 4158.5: 6.91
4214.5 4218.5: 8.34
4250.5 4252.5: 8.38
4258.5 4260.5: 10.5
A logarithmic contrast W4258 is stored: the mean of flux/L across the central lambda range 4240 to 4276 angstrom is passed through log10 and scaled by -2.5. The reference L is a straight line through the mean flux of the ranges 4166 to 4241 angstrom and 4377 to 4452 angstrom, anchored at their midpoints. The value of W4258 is -0.05 mag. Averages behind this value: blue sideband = 7.07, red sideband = 13.9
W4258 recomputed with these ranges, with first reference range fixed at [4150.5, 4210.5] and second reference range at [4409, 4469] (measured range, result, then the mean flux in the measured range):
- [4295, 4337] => 0.16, 8.82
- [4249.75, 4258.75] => -0.16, 9.74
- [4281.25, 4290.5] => 0.47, 6.08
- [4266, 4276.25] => 0.15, 7.79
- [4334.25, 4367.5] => -0.21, 13.6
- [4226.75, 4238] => -0.08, 8.4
